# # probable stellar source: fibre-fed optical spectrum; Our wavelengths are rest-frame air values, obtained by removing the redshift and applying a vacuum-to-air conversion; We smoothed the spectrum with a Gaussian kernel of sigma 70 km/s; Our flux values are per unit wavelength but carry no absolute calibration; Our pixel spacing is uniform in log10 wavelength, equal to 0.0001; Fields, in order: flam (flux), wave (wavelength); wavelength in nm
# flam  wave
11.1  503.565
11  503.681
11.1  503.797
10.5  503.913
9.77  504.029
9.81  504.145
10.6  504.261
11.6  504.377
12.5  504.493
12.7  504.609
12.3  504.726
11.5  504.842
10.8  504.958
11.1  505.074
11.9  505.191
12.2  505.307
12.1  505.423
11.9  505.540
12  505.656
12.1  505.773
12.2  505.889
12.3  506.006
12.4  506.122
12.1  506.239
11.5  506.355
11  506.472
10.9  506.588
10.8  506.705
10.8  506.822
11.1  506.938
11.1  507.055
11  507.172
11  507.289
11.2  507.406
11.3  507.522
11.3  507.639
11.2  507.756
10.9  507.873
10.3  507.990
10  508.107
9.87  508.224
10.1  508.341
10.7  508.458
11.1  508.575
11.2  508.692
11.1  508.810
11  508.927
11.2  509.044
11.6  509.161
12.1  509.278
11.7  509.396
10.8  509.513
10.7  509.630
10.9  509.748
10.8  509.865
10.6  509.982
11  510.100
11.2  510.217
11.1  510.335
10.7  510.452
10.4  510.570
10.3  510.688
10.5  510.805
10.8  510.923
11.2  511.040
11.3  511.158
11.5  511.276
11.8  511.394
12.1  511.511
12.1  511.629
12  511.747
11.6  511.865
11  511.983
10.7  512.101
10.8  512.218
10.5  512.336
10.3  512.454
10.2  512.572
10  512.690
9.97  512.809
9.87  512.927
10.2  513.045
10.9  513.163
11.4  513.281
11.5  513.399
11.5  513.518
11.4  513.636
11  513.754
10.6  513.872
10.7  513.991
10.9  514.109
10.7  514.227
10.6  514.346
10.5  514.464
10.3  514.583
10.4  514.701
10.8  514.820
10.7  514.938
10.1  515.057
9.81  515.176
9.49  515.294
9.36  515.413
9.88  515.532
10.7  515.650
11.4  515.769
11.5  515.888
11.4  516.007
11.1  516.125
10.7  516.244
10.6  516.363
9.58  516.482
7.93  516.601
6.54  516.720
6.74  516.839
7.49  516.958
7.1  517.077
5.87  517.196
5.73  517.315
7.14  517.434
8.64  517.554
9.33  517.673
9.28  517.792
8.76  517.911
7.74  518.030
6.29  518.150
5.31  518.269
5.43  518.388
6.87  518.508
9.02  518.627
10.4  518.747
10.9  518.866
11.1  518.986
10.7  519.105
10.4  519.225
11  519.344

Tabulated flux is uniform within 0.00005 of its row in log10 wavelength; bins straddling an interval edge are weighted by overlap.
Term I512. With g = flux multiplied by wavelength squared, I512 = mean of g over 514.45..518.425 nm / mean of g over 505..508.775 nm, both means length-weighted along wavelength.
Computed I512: 0.82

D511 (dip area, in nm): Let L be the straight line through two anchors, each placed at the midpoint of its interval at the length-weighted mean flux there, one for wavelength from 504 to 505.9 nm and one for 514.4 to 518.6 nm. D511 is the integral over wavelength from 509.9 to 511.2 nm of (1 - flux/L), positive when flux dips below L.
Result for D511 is -0.07 nm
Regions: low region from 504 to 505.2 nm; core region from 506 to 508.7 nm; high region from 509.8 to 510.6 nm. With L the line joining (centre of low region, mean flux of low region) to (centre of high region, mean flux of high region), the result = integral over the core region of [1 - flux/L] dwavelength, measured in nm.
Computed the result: 0.02 nm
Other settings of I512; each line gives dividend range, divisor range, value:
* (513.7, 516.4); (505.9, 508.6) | 0.99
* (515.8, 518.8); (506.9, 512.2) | 0.77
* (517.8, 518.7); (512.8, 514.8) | 0.68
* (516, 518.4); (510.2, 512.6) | 0.74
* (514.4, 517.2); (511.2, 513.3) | 0.90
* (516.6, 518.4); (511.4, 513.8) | 0.67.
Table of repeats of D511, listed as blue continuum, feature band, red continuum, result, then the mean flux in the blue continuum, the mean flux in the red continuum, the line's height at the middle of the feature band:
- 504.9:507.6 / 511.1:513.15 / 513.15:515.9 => -0.006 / 11.5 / 10.7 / 10.9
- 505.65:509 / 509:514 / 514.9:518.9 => -0.443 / 11.1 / 8.76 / 10.1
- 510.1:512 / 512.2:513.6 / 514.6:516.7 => 0.029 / 11.2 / 10.2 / 10.8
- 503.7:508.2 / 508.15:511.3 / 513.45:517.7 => -0.076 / 11.3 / 9.67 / 10.7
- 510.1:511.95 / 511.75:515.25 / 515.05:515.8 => -0.034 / 11.2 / 10.1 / 10.6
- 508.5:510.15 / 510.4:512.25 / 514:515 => -0.043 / 11.1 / 10.6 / 10.9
